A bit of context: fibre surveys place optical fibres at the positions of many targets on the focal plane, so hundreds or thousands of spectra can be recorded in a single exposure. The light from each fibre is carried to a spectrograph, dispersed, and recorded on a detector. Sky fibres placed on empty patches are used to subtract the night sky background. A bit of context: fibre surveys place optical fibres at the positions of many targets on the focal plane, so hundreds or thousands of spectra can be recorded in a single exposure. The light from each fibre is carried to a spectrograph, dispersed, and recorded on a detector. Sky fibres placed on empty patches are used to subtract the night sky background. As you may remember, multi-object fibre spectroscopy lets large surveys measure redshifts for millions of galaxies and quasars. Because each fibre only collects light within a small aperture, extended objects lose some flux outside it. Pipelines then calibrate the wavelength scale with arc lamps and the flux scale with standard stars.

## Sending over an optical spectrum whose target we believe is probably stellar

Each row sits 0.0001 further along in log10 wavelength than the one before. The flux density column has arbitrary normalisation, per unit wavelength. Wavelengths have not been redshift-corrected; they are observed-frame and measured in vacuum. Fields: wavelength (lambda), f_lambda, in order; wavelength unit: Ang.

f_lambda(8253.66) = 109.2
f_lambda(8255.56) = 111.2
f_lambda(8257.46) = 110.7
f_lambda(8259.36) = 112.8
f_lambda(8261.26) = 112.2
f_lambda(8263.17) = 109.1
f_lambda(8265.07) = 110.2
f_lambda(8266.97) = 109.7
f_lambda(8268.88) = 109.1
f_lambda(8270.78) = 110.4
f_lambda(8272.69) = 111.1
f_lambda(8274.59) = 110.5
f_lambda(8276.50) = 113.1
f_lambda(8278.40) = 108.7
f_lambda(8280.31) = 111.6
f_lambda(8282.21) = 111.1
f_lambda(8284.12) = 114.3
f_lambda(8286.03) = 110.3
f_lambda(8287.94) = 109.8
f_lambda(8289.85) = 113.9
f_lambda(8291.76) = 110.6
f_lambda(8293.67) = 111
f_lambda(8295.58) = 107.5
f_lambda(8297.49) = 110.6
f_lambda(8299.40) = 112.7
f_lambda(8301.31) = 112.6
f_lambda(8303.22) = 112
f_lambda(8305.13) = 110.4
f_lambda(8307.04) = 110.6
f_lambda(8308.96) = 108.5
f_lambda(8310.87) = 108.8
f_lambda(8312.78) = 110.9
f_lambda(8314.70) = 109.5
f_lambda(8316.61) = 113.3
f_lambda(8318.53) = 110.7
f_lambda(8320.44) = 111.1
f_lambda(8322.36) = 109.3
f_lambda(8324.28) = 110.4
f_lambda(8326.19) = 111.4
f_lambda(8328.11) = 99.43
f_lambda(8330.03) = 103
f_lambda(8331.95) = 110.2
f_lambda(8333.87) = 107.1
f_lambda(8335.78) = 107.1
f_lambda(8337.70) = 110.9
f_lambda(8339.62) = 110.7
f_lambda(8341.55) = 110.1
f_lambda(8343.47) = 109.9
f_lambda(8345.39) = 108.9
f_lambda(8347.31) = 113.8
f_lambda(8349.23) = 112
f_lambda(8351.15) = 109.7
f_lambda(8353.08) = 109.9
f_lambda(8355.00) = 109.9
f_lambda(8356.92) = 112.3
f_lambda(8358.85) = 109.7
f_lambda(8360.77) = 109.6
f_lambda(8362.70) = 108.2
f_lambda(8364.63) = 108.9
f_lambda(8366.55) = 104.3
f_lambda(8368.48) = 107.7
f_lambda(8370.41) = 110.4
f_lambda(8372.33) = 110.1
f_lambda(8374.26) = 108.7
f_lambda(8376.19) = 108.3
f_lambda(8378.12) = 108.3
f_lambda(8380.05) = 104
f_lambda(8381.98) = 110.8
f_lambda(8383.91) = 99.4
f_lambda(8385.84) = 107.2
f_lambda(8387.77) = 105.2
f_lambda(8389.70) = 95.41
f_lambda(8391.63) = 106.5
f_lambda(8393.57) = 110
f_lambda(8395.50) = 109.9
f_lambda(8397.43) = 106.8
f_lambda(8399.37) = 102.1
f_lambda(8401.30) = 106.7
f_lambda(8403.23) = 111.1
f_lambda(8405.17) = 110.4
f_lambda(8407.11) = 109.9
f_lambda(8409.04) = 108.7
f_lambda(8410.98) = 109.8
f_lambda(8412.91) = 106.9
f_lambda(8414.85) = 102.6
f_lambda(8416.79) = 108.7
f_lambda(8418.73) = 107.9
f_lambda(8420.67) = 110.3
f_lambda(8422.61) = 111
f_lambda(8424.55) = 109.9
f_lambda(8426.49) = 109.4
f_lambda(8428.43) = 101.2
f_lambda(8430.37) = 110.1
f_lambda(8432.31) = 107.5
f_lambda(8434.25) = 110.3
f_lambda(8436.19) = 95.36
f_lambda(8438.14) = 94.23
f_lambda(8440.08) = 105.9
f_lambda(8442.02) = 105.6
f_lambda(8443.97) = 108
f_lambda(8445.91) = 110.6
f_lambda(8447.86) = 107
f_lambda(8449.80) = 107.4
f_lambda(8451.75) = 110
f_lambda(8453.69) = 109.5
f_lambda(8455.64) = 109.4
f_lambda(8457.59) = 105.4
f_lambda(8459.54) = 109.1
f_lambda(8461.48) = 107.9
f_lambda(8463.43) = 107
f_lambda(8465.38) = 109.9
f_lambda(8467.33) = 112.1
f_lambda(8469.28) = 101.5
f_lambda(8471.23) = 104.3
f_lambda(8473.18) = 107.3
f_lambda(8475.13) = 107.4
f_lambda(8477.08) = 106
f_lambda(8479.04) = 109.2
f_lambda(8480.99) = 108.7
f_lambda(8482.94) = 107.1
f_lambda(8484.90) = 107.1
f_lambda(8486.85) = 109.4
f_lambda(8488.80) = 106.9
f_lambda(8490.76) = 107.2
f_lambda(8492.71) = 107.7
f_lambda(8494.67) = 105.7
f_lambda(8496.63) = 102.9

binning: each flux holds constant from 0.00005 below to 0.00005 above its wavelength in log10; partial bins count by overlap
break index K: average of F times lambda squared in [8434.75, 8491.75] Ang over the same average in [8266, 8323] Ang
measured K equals 1.0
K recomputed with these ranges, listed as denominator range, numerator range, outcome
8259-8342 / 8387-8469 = 1.00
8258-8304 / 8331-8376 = 1.00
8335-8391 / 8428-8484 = 1.01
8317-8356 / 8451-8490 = 1.02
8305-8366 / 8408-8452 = 1.00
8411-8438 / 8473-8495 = 1.02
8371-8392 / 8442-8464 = 1.04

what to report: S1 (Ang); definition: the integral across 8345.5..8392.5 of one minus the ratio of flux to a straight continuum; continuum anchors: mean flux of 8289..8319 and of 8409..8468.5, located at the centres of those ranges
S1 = 0.5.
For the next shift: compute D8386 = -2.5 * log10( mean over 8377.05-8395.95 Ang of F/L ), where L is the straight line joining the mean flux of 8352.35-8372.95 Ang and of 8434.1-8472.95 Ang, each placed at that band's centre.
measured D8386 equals 0.03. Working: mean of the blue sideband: 109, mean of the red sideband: 106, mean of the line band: 106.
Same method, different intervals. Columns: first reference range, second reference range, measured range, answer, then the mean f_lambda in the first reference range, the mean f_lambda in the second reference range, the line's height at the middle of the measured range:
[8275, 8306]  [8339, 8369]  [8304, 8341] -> 0.01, 111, 110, 110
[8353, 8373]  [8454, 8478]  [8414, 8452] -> 0.01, 109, 107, 108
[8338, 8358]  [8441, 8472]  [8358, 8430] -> 0.02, 111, 108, 109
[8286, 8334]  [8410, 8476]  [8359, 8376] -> 0.00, 110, 107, 109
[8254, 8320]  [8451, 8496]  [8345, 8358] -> -0.01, 111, 108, 110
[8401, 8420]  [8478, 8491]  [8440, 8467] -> 0.00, 108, 108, 108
